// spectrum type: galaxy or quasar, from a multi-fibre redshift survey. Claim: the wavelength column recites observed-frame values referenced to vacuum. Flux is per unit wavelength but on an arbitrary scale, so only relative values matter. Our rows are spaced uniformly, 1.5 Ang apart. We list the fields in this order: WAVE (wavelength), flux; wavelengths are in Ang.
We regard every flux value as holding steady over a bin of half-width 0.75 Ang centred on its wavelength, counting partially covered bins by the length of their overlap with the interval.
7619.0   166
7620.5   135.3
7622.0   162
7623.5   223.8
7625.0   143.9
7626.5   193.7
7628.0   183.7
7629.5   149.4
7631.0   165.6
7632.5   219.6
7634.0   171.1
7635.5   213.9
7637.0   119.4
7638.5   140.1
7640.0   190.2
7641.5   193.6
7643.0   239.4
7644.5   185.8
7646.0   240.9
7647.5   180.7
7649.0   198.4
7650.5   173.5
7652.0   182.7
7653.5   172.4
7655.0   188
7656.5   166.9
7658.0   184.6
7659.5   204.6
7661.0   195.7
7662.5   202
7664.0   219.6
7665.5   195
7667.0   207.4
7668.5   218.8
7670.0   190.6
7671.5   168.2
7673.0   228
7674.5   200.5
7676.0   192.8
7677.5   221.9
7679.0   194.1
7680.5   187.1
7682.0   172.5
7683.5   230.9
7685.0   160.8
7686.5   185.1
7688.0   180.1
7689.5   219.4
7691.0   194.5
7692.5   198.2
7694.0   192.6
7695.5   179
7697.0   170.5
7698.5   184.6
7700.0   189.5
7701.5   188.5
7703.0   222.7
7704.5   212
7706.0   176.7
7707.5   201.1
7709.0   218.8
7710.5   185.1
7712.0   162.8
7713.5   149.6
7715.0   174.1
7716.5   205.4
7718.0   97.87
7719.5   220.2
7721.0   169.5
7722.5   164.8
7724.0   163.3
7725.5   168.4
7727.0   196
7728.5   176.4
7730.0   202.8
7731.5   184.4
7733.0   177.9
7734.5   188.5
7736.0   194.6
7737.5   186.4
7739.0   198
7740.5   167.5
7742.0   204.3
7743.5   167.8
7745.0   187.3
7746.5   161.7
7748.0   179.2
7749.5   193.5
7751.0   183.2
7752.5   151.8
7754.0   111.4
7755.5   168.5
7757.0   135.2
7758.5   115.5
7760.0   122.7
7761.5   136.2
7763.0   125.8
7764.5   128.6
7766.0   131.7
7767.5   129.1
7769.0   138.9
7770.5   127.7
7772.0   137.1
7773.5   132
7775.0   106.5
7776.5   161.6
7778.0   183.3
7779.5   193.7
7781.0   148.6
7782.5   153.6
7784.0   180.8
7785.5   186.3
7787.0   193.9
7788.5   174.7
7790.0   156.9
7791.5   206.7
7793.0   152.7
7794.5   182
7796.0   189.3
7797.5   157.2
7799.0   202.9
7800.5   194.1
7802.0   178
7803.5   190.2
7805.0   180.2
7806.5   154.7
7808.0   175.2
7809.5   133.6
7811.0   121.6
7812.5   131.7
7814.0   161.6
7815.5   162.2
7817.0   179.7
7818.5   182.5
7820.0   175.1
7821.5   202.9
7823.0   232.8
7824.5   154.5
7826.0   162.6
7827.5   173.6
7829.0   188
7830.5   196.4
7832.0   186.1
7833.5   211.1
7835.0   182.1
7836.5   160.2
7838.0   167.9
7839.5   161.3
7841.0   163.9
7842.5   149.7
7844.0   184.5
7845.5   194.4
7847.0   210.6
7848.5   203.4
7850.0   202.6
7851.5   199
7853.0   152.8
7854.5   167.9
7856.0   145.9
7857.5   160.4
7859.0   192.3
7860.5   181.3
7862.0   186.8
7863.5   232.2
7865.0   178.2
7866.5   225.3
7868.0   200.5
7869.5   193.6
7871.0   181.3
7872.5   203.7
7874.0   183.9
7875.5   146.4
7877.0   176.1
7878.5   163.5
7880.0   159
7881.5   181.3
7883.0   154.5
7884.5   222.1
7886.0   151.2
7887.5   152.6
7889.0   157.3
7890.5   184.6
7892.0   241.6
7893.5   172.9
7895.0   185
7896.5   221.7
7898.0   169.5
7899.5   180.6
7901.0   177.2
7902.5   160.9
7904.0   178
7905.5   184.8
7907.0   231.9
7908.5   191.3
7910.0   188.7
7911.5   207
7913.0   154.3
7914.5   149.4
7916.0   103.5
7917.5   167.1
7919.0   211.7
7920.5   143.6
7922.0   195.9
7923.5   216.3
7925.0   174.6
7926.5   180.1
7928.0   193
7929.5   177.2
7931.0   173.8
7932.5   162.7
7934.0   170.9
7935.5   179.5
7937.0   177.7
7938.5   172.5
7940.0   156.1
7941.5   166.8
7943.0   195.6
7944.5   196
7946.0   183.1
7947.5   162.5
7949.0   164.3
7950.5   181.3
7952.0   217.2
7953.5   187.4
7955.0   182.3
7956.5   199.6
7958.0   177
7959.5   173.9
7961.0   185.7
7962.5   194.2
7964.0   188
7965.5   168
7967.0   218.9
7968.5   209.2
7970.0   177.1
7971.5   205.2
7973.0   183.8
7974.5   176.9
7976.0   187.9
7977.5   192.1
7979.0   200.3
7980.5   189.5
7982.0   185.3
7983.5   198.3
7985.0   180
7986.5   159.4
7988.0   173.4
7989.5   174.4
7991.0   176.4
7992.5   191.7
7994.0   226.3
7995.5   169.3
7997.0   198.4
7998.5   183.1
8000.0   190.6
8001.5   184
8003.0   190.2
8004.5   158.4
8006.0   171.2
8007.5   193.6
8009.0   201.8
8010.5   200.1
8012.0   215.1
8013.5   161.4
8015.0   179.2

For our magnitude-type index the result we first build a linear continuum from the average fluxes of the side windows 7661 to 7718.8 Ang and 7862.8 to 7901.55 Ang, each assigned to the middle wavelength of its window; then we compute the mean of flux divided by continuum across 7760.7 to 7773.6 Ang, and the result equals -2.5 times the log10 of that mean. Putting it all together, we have 0.39 mag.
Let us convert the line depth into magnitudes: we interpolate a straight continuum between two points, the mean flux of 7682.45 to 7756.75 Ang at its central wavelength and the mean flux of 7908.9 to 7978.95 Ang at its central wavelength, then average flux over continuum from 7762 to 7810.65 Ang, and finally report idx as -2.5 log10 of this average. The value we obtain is 0.13 mag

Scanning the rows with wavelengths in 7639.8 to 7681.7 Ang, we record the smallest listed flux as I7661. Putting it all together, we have 166.9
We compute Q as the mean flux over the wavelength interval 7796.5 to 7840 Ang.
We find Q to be 175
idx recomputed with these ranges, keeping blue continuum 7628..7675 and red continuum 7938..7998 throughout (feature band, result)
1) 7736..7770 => 0.21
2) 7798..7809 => 0.04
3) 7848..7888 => 0.03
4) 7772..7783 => 0.23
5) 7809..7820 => 0.21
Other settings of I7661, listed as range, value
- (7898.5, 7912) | 160.9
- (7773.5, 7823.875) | 106.5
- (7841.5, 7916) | 103.5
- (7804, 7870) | 121.6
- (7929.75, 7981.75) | 156.1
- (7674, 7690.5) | 160.8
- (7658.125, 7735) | 97.87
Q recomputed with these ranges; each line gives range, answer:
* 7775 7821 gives 171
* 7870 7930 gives 179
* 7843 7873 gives 189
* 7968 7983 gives 191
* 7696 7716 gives 188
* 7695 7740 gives 184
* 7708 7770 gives 166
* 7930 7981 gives 184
